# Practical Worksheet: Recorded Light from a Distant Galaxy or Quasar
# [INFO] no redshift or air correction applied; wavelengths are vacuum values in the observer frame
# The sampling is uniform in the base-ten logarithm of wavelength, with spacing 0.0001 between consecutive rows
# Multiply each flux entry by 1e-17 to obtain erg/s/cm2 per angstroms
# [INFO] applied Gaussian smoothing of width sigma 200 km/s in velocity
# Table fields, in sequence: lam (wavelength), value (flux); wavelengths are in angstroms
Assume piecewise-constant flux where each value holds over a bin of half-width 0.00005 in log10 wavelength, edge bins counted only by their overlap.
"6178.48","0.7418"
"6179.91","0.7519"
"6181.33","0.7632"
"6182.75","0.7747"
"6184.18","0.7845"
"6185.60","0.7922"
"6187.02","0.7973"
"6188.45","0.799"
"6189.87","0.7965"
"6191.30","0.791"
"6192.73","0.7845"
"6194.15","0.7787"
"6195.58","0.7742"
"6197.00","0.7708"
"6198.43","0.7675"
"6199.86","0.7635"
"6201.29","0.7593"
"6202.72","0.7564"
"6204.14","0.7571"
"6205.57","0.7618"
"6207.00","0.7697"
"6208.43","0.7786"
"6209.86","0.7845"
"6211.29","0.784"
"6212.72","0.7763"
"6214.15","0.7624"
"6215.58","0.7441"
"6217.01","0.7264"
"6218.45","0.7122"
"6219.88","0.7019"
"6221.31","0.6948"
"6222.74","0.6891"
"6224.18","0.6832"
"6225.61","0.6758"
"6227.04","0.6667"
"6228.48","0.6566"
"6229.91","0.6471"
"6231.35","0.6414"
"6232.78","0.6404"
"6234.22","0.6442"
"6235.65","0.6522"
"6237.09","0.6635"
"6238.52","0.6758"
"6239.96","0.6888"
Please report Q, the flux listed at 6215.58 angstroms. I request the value 0.7441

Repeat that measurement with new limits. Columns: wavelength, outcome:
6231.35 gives 0.6414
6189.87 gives 0.7965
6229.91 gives 0.6471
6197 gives 0.7708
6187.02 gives 0.7973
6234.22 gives 0.6442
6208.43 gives 0.7786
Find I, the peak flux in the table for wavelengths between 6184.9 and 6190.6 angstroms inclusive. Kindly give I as 0.799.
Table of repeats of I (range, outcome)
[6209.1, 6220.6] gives 0.7845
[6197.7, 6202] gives 0.7675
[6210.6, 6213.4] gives 0.784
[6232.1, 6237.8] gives 0.6635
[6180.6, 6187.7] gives 0.7973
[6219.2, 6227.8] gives 0.7019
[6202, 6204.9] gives 0.7571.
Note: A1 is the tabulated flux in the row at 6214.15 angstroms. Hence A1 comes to 0.7624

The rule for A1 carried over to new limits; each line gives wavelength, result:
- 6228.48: 0.6566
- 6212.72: 0.7763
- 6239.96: 0.6888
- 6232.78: 0.6404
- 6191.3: 0.791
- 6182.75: 0.7747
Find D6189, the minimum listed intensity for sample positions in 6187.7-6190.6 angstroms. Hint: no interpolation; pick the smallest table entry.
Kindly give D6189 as 0.7965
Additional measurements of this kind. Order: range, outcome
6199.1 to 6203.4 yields 0.7564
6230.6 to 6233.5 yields 0.6404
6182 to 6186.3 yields 0.7747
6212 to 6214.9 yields 0.7624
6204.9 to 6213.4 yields 0.7618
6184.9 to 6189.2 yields 0.7922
